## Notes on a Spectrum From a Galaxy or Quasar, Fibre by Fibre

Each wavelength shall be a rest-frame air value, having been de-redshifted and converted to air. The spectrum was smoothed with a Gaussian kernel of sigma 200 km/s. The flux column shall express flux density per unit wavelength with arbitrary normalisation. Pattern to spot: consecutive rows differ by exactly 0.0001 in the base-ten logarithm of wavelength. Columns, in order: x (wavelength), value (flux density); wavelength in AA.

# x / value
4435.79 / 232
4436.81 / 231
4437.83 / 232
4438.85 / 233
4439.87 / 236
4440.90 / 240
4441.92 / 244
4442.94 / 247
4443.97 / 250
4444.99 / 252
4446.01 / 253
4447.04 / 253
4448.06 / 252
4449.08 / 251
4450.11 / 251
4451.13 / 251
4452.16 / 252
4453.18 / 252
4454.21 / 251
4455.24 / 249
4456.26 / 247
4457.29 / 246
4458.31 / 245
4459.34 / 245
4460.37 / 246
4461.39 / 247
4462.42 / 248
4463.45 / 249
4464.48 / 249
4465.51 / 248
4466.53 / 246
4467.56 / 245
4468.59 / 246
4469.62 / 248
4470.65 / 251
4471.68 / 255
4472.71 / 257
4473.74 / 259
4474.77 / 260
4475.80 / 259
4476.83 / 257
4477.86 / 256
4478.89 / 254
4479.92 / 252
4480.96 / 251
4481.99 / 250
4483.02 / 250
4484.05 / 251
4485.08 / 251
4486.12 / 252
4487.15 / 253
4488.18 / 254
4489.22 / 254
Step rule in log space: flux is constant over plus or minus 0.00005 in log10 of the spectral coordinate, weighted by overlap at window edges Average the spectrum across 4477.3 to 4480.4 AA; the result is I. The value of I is 254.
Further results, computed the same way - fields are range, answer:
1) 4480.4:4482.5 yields 250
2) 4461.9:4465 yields 248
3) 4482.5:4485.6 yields 251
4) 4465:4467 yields 248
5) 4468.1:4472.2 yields 250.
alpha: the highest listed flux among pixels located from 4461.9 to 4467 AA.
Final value 249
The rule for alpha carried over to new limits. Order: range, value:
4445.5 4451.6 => 253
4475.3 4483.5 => 259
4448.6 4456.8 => 252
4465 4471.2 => 251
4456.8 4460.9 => 246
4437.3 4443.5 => 247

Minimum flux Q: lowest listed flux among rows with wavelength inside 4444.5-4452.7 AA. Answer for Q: 251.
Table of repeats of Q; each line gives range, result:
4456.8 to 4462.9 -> 245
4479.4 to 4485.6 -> 250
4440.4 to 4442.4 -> 240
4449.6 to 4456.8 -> 247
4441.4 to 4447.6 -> 244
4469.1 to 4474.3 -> 248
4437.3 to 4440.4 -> 232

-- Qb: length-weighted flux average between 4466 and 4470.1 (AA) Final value 247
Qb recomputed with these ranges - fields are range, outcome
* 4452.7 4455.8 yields 250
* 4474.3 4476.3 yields 260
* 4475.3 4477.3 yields 258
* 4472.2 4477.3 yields 258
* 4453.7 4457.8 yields 248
